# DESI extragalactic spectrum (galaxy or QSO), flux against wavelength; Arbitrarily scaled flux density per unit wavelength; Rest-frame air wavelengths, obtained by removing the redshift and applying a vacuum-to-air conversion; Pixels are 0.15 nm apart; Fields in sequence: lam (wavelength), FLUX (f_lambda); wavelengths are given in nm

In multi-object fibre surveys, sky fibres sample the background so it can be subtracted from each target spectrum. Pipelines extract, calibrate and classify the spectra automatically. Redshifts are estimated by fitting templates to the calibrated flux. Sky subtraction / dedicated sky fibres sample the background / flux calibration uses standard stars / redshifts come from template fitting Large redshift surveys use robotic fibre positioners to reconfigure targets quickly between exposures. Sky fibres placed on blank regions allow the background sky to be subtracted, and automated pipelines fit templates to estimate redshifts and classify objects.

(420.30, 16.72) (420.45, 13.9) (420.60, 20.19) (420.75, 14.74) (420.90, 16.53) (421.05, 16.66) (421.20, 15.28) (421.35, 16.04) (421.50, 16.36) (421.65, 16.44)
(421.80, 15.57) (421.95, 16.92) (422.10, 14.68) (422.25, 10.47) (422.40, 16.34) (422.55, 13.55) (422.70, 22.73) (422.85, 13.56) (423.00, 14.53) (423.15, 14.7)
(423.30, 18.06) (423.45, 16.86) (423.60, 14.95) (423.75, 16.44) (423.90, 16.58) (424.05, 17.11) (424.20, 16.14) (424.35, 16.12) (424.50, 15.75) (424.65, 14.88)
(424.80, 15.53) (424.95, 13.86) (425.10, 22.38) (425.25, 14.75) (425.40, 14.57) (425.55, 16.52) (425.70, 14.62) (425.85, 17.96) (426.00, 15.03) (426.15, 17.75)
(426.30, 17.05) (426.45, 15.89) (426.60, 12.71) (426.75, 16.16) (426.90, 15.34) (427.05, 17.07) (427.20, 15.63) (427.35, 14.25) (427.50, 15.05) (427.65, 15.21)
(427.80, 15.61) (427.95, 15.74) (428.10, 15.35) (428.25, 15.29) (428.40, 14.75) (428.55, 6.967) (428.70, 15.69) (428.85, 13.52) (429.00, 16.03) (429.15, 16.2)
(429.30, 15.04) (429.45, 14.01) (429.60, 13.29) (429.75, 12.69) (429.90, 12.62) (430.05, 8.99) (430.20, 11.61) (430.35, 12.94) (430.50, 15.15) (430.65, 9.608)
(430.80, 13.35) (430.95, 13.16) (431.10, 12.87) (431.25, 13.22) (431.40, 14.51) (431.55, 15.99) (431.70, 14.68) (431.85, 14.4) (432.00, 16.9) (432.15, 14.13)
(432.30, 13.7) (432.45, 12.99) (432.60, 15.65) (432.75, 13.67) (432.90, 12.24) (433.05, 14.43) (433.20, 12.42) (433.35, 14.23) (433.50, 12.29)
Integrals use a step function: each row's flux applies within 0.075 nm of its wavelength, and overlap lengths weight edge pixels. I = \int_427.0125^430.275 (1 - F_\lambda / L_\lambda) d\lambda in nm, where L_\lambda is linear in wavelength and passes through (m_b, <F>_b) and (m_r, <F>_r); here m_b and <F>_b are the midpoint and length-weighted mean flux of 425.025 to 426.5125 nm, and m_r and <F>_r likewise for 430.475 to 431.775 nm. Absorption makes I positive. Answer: 0.20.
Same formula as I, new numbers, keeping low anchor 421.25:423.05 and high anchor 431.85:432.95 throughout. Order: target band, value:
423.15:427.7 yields -0.24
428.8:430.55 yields 0.13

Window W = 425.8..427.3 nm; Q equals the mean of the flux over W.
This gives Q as 16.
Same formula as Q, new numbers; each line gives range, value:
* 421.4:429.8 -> 15.5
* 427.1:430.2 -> 14.1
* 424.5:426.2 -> 16.1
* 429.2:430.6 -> 12.9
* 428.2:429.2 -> 14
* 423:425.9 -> 16.1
